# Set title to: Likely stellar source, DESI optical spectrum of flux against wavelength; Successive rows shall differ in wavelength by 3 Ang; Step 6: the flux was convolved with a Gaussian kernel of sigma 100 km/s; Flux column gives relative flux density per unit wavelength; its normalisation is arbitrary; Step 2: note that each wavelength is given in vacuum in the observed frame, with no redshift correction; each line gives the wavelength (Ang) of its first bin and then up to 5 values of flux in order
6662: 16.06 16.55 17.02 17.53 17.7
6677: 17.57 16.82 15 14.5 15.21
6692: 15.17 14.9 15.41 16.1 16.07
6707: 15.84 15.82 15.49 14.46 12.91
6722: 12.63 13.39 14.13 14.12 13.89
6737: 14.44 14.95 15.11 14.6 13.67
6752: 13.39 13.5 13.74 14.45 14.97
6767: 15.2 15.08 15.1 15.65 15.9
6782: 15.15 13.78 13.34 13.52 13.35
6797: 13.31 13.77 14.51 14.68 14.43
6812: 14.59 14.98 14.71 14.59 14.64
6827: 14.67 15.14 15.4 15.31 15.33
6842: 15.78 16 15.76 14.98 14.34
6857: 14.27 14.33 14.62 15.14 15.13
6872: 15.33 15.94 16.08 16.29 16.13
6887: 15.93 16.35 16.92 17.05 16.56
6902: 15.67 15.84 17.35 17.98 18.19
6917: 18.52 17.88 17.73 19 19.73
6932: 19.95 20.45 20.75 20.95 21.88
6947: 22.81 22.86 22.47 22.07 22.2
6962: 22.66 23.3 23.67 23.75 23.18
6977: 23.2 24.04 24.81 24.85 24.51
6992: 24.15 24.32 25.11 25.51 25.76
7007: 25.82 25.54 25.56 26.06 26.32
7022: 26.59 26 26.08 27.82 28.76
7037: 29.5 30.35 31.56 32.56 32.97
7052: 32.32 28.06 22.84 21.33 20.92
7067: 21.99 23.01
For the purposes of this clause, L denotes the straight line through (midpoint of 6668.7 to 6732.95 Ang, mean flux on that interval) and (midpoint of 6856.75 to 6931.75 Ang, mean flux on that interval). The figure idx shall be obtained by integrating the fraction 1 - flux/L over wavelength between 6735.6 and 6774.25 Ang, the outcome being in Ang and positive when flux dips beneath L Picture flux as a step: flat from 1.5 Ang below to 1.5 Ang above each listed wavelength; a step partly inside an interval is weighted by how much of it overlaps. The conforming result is 3.0 Ang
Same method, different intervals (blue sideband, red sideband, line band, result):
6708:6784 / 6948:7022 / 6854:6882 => 6.2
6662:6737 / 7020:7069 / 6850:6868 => 5.4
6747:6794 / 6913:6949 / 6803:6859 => 5.1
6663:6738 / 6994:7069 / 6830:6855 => 6.0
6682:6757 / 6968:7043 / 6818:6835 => 3.5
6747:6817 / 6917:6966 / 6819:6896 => 9.0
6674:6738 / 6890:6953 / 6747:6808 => 7.5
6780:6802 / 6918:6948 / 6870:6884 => 1.3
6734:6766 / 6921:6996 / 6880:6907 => 4.8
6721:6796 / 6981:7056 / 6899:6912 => 3.0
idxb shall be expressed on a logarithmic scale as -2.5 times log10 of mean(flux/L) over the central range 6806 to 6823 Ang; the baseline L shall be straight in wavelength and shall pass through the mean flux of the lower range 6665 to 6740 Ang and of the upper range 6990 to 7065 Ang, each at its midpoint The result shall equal 0.30 mag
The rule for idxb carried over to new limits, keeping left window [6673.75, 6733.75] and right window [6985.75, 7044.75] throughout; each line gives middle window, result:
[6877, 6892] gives 0.321 mag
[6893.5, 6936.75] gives 0.262 mag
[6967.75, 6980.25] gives 0.069 mag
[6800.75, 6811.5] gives 0.286 mag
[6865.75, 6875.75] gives 0.351 mag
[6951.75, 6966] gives 0.091 mag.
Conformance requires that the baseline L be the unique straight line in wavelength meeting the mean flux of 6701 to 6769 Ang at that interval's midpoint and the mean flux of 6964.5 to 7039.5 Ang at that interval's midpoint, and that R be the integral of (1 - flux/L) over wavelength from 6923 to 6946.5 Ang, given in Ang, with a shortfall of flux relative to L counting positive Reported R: 2.5 Ang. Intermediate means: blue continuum 14.4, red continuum 25.5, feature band 20.3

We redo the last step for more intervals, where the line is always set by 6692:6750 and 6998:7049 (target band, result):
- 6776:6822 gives 9.3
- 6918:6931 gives 2.6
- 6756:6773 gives 1.9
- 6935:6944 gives 1.1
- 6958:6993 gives 2.5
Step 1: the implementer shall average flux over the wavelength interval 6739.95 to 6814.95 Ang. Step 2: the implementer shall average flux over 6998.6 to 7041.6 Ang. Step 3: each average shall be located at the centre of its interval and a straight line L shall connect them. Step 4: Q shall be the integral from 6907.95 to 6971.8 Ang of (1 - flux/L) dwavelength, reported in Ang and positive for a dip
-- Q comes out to 5.5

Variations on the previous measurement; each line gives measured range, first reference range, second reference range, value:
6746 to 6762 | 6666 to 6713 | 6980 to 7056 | 3.9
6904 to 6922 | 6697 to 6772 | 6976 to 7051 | 3.8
